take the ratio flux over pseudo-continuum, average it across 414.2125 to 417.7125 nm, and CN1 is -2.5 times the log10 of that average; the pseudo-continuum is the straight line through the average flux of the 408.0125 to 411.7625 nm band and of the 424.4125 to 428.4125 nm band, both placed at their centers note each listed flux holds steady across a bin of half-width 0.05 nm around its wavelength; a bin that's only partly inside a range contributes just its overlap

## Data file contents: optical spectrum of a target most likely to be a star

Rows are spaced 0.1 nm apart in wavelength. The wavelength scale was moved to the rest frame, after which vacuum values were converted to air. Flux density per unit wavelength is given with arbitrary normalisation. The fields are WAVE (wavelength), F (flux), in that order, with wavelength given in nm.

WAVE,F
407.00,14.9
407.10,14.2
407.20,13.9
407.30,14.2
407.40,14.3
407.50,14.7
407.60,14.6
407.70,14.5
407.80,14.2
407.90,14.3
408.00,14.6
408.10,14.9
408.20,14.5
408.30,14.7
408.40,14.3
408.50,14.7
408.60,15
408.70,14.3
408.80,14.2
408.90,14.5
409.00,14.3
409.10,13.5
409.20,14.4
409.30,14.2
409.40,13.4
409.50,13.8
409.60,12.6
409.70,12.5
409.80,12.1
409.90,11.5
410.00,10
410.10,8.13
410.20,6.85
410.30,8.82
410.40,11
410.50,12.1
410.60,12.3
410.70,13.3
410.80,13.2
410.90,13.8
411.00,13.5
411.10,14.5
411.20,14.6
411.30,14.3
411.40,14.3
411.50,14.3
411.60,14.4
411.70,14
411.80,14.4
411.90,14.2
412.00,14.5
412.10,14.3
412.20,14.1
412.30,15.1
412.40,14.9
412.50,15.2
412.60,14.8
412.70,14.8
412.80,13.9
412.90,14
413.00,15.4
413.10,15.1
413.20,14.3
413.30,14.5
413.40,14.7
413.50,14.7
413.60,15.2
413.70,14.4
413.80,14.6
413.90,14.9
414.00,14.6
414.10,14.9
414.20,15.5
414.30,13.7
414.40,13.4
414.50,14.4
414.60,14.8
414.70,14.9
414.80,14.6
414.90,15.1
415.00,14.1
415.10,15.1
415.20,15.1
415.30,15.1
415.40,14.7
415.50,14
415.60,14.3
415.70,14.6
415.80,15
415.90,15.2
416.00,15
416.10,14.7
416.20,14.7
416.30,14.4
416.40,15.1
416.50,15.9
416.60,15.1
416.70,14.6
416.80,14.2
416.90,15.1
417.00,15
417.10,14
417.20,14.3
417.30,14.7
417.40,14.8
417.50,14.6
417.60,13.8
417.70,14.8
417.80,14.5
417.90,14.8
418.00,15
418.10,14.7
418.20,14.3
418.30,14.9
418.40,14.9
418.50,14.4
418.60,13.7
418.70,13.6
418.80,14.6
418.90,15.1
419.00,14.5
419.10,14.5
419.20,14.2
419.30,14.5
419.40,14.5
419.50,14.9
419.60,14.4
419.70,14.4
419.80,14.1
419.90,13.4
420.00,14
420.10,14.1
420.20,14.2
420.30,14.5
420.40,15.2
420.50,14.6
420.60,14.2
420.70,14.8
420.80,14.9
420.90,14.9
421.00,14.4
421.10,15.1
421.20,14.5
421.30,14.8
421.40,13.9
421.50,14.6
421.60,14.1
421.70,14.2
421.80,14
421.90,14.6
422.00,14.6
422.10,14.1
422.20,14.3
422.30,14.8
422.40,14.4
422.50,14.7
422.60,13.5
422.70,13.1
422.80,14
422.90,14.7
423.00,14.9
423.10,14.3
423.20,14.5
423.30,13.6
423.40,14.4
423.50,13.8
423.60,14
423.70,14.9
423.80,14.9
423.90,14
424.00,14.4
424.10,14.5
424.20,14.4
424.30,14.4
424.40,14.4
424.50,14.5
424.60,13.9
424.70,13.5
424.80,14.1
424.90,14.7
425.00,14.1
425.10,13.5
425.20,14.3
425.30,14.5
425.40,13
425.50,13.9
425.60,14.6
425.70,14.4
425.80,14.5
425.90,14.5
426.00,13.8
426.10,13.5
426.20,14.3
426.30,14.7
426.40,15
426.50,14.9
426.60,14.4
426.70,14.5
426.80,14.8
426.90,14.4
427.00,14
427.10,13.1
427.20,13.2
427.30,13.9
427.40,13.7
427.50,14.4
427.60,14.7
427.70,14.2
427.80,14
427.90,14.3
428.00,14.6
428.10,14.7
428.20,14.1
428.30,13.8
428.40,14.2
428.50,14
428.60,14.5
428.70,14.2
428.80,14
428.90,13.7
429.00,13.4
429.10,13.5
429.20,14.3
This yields -0.086 mag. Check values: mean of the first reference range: 13.2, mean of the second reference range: 14.2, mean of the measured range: 14.7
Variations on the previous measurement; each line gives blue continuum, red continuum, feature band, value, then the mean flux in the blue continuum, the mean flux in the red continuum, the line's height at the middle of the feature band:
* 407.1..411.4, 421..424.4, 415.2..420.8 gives -0.045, 13.3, 14.3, 14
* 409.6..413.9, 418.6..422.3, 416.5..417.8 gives -0.042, 13.5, 14.4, 14.1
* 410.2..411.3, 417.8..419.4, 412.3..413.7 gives -0.128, 12.5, 14.5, 13.1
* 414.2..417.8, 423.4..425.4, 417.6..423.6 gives 0.002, 14.7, 14.2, 14.4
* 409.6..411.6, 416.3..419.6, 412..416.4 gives -0.100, 12.2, 14.6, 13.4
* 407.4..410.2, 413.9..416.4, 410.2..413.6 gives 0.016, 13.5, 14.7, 14.1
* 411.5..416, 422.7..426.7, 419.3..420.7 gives 0.004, 14.6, 14.3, 14.4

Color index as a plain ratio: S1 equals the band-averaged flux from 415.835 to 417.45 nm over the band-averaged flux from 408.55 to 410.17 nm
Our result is 1.14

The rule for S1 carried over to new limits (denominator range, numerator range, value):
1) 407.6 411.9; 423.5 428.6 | 1.07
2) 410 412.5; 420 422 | 1.11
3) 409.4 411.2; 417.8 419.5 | 1.22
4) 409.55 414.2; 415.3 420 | 1.07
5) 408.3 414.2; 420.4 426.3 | 1.04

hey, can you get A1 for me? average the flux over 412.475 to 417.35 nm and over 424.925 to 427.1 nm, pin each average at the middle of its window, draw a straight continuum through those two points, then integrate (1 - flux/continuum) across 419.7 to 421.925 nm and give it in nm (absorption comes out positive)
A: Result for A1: 0.01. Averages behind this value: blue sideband 14.7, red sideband 14.2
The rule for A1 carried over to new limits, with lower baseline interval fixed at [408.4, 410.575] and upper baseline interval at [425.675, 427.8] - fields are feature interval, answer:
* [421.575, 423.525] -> -0.060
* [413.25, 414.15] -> -0.125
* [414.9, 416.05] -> -0.145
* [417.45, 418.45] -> -0.096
